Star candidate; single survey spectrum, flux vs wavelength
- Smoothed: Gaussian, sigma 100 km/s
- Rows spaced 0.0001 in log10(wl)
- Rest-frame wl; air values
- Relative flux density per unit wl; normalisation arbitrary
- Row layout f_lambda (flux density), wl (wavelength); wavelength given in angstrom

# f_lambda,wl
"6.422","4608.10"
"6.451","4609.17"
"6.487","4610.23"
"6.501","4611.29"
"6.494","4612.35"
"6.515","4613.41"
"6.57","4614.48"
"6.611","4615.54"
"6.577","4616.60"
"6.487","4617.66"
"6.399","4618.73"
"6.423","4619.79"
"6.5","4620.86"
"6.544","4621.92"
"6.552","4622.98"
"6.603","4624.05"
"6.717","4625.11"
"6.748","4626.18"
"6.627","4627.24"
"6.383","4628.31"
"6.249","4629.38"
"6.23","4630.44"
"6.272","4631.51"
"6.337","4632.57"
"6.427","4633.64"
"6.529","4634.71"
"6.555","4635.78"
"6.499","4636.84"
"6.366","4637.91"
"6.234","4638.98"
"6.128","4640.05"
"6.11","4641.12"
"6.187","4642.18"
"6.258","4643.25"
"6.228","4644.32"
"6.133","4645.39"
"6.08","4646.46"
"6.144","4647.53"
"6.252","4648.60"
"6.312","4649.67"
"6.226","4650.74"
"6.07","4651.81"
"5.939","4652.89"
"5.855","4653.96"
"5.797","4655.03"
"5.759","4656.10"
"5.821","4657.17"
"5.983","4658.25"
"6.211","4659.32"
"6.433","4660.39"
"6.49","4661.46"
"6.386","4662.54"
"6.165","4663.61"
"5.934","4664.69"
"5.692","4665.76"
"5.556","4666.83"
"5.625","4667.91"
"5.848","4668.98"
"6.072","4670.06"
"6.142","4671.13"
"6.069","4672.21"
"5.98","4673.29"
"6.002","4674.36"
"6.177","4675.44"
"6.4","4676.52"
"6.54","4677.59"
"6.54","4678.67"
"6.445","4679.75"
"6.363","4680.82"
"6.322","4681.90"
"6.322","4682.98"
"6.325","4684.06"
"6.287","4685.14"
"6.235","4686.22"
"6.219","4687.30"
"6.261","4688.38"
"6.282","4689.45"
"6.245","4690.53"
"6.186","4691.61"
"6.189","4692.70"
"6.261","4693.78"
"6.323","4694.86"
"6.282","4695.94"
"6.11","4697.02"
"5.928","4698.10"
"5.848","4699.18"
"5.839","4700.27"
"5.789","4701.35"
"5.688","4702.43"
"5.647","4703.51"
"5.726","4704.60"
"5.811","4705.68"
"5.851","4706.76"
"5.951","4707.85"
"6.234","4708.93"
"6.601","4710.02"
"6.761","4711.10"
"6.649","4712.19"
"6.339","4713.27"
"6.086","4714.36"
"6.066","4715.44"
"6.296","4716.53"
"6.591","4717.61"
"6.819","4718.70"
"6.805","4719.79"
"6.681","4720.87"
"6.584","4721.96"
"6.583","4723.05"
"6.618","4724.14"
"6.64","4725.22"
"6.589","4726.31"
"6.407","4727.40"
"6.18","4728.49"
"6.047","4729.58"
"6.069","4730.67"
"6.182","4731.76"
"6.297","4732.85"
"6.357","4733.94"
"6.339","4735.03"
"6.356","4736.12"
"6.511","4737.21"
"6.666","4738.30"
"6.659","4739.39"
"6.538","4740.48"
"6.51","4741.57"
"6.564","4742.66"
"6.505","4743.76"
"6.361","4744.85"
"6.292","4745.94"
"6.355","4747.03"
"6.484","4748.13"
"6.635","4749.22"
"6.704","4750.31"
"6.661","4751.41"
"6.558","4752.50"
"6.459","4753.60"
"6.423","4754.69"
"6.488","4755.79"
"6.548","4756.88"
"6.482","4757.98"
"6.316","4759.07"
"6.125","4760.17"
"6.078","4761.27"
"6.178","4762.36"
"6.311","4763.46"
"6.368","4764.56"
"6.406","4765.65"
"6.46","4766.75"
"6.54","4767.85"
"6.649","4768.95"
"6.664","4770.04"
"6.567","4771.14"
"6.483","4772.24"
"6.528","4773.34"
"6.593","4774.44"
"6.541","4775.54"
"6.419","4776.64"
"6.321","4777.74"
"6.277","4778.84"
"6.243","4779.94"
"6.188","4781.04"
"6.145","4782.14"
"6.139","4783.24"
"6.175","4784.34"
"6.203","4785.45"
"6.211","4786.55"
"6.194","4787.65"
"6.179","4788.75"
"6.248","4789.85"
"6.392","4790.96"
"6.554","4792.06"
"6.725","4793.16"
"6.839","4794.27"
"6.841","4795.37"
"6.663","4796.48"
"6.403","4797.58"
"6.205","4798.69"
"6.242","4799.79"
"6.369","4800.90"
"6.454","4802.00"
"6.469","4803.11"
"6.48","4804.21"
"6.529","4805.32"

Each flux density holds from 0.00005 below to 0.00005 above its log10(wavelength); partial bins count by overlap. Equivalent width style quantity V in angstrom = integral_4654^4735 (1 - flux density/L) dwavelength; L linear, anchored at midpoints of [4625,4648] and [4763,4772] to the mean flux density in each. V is 2.61 angstrom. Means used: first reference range 6.33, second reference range 6.5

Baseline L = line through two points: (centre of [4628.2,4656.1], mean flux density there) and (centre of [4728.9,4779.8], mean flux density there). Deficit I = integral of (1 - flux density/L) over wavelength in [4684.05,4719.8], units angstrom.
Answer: 0.8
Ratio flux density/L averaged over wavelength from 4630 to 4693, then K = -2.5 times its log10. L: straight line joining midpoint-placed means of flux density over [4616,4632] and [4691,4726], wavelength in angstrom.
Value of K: 0.03 mag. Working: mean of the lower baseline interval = 6.49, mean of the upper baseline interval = 6.25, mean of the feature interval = 6.18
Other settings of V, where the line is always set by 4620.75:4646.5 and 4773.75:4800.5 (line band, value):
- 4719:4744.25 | -0.4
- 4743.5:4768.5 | -0.2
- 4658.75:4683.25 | 0.9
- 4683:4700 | 0.5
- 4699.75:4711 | 0.8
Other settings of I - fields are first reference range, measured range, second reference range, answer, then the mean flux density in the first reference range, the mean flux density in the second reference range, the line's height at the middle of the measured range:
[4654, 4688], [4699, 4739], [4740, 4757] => 0.46 angstrom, 6.13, 6.5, 6.36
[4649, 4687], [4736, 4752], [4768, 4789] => -0.61 angstrom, 6.12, 6.36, 6.29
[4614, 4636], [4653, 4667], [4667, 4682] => 0.54 angstrom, 6.49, 6.16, 6.26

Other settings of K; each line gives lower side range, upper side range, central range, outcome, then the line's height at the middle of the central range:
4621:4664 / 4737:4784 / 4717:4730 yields -0.03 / 6.39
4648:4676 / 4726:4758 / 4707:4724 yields -0.03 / 6.3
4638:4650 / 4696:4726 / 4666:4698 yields 0.01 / 6.22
